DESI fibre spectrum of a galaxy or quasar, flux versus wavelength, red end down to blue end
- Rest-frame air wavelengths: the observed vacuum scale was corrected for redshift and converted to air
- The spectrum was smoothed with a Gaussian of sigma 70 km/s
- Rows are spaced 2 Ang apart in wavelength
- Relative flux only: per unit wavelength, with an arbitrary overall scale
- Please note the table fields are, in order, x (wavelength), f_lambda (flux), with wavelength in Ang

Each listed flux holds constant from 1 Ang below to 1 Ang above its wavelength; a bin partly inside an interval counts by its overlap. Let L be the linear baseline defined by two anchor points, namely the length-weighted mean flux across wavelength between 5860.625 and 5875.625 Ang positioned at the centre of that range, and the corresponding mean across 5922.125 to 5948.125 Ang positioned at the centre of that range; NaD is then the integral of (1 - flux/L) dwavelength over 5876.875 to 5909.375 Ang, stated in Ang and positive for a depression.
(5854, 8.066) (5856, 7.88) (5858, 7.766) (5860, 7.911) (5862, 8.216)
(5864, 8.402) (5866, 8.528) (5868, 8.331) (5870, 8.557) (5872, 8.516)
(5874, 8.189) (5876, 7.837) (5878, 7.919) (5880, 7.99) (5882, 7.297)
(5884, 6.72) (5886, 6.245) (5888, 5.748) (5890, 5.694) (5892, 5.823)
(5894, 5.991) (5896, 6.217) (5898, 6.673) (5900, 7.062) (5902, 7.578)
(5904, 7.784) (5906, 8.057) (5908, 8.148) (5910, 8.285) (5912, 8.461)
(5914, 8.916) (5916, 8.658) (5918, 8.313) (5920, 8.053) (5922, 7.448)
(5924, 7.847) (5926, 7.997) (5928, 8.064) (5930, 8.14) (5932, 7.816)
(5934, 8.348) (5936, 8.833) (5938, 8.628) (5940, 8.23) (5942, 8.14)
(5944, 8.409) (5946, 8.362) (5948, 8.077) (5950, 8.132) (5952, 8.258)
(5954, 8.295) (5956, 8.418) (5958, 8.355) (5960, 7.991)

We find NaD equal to 5.27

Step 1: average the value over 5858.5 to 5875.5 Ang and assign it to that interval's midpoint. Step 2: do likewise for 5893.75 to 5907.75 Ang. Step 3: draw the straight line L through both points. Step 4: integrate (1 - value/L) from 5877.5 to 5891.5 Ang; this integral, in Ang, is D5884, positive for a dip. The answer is 1.81 Ang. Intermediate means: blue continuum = 8.3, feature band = 6.73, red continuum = 7.17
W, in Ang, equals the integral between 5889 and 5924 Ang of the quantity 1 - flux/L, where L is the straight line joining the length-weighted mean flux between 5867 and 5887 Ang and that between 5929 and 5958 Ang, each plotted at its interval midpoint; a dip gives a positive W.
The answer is 2.3 Ang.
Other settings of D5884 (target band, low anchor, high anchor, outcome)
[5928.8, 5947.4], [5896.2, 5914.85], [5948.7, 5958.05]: -0.4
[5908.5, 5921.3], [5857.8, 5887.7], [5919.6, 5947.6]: -0.5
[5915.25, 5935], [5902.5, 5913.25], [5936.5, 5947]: 0.5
